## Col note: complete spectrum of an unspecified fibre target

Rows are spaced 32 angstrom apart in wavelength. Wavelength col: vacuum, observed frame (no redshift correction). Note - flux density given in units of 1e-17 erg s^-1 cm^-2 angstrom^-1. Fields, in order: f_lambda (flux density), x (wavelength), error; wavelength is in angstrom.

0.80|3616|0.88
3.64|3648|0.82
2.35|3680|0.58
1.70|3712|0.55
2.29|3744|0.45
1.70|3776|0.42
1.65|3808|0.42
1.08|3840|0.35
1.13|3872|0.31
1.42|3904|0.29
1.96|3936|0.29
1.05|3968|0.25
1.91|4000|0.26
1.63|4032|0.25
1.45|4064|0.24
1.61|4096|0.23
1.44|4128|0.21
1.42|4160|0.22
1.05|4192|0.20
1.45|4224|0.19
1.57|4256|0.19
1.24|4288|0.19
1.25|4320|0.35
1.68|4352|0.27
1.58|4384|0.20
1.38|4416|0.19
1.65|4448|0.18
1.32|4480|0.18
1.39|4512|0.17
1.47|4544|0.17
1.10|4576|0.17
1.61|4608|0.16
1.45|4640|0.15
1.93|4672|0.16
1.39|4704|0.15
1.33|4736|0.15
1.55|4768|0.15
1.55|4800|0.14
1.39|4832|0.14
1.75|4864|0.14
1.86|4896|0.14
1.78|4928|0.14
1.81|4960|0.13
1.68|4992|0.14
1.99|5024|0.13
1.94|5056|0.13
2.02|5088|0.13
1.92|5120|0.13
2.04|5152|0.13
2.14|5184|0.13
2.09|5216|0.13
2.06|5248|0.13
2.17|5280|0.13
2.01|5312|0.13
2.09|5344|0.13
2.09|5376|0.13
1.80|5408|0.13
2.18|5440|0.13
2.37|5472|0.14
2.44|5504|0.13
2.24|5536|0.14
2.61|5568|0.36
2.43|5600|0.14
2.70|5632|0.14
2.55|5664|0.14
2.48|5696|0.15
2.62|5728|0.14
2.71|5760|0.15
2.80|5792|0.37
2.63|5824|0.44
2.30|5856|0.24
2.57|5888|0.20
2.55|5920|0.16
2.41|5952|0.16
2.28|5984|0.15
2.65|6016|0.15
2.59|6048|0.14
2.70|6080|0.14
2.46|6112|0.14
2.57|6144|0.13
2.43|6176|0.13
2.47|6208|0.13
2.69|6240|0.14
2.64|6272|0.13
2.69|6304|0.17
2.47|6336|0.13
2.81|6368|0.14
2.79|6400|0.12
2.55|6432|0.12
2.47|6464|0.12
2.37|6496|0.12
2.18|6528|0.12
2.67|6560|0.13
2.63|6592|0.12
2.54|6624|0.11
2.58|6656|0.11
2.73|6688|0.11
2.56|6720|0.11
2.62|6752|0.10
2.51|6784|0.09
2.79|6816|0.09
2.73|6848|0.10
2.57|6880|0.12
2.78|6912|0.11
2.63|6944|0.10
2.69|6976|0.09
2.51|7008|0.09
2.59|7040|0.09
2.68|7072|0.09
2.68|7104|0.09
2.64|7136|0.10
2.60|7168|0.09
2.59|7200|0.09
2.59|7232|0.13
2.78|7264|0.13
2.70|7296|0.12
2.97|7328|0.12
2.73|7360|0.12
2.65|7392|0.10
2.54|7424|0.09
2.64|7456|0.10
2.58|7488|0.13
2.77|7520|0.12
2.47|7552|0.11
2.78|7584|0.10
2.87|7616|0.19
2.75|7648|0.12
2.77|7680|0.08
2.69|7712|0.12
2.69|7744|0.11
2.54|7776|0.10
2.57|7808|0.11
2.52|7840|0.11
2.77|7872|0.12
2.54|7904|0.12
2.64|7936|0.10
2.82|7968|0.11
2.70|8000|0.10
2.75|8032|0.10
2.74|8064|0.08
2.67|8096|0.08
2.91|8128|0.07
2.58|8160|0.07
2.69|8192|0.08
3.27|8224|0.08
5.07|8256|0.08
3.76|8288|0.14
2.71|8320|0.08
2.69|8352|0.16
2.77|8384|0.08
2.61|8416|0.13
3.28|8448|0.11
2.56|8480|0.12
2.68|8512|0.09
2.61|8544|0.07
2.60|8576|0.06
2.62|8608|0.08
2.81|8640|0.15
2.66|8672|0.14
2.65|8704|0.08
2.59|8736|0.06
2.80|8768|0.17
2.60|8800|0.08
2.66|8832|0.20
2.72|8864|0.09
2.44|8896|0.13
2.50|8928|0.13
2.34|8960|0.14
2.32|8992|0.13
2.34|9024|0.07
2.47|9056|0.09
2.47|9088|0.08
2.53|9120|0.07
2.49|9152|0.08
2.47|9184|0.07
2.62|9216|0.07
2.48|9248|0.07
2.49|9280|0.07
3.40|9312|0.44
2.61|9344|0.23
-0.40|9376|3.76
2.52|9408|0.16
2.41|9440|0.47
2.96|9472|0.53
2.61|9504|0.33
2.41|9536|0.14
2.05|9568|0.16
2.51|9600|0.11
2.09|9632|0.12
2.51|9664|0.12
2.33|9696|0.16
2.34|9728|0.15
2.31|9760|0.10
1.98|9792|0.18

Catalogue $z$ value 0.257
